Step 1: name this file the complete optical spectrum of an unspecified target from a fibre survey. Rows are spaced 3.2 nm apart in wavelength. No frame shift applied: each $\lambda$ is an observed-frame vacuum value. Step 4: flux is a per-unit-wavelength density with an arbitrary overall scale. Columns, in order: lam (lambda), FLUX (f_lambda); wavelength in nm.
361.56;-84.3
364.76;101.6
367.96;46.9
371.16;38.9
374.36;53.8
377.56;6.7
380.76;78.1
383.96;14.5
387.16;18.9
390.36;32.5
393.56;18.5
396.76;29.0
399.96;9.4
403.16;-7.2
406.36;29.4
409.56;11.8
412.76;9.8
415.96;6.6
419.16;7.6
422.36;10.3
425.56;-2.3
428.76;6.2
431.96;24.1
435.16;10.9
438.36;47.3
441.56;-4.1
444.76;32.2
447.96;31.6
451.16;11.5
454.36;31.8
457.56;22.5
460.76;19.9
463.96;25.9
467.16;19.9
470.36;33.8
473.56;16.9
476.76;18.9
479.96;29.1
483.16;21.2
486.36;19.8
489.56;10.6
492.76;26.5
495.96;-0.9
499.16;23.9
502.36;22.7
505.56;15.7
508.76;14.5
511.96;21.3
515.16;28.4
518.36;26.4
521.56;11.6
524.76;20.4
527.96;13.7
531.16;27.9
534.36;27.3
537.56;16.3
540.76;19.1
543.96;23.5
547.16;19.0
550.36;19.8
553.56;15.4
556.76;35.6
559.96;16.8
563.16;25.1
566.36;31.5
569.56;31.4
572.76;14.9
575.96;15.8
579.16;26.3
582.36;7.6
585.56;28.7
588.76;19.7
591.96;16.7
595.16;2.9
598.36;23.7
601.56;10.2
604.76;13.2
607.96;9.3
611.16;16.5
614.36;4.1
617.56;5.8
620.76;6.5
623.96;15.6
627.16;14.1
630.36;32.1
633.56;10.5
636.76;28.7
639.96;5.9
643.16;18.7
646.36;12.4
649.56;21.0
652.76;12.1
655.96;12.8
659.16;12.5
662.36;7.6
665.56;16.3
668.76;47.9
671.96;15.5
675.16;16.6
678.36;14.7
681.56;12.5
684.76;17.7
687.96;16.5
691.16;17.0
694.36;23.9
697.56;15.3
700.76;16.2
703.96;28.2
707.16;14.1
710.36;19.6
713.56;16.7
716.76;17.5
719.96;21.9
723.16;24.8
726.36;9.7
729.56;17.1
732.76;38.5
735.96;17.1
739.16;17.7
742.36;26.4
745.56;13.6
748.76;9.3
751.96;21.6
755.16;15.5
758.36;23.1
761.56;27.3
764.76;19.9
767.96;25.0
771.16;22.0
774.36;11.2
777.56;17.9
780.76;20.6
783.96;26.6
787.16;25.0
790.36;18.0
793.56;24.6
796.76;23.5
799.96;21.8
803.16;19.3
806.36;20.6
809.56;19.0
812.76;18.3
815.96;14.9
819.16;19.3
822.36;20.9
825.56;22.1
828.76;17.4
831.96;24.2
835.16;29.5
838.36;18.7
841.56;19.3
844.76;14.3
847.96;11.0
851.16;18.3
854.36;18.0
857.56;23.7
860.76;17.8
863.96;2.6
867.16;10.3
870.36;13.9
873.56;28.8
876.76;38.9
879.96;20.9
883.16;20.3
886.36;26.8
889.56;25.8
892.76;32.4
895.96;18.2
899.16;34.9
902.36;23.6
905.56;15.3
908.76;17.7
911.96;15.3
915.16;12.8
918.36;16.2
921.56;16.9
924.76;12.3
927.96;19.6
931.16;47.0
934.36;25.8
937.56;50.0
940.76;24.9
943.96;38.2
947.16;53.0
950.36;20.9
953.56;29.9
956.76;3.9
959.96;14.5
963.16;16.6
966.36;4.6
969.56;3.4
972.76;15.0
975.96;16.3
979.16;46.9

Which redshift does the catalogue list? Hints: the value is 0.796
